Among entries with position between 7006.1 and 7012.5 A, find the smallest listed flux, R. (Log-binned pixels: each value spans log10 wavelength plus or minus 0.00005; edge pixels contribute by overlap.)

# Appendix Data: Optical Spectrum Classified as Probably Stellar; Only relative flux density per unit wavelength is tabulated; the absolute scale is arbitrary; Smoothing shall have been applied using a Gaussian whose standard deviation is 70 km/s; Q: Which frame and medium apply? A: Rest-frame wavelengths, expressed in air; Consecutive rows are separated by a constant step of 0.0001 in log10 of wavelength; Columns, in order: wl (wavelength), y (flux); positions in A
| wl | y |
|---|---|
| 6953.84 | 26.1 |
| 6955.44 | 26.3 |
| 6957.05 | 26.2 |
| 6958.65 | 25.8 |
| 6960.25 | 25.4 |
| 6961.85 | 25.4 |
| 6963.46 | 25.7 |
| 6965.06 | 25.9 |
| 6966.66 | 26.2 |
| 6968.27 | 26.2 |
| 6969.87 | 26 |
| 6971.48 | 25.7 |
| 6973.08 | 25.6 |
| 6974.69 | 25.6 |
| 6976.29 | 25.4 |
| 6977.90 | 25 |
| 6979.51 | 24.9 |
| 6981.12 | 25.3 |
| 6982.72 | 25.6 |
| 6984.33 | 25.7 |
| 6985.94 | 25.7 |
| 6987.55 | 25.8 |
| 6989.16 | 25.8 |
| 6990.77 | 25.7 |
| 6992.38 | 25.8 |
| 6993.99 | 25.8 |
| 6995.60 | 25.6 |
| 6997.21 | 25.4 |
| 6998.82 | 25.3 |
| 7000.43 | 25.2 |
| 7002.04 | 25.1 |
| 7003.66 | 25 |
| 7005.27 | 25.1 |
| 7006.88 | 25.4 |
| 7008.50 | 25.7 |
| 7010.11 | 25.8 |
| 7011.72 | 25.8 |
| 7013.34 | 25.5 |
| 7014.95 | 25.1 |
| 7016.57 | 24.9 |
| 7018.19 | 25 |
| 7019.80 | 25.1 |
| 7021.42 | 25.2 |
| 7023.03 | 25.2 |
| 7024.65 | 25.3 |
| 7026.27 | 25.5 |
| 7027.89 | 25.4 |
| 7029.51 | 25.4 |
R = 25.4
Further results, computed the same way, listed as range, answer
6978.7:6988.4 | 24.9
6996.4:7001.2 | 25.2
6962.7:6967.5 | 25.7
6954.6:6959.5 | 25.8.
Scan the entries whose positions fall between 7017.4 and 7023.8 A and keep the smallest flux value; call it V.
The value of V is 25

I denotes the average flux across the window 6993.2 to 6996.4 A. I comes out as 25.7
